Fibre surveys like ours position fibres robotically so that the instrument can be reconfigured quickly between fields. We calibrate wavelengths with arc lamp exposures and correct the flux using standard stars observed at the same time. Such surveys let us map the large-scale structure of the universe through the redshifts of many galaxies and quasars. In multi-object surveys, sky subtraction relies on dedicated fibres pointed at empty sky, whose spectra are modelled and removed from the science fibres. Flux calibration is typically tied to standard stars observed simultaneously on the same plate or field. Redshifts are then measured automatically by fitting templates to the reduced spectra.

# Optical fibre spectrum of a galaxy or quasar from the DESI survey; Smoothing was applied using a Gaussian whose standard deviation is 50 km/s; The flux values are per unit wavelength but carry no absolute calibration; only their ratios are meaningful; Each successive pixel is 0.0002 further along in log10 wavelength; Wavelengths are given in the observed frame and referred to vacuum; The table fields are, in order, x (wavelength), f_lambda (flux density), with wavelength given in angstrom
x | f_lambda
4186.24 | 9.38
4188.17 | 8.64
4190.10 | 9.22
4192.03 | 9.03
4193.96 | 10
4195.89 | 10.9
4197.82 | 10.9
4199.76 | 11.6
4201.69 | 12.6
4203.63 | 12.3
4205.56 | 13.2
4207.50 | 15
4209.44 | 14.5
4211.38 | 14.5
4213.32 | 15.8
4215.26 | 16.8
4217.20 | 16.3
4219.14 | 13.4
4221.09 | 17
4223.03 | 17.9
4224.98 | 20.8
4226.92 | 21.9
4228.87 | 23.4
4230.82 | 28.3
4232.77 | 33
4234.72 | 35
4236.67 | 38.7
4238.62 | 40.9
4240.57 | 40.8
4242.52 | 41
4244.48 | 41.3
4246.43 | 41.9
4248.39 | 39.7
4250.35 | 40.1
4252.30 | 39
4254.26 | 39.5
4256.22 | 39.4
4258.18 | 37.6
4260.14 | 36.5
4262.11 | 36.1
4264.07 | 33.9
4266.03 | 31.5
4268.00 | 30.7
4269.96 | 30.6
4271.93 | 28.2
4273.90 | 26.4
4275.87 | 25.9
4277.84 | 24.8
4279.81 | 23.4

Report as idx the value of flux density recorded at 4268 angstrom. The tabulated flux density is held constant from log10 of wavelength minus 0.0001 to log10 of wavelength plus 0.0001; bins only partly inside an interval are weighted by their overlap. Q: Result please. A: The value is 30.7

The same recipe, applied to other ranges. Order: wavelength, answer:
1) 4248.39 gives 39.7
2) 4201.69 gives 12.6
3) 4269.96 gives 30.6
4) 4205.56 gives 13.2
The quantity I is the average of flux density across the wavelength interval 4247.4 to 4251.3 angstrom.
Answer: 39.8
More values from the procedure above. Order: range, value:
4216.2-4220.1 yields 14.9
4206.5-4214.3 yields 14.9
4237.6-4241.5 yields 40.9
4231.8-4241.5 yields 37.7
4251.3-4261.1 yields 38.4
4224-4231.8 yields 23.6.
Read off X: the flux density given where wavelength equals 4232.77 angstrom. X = 33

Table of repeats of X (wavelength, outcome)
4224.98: 20.8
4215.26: 16.8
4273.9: 26.4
